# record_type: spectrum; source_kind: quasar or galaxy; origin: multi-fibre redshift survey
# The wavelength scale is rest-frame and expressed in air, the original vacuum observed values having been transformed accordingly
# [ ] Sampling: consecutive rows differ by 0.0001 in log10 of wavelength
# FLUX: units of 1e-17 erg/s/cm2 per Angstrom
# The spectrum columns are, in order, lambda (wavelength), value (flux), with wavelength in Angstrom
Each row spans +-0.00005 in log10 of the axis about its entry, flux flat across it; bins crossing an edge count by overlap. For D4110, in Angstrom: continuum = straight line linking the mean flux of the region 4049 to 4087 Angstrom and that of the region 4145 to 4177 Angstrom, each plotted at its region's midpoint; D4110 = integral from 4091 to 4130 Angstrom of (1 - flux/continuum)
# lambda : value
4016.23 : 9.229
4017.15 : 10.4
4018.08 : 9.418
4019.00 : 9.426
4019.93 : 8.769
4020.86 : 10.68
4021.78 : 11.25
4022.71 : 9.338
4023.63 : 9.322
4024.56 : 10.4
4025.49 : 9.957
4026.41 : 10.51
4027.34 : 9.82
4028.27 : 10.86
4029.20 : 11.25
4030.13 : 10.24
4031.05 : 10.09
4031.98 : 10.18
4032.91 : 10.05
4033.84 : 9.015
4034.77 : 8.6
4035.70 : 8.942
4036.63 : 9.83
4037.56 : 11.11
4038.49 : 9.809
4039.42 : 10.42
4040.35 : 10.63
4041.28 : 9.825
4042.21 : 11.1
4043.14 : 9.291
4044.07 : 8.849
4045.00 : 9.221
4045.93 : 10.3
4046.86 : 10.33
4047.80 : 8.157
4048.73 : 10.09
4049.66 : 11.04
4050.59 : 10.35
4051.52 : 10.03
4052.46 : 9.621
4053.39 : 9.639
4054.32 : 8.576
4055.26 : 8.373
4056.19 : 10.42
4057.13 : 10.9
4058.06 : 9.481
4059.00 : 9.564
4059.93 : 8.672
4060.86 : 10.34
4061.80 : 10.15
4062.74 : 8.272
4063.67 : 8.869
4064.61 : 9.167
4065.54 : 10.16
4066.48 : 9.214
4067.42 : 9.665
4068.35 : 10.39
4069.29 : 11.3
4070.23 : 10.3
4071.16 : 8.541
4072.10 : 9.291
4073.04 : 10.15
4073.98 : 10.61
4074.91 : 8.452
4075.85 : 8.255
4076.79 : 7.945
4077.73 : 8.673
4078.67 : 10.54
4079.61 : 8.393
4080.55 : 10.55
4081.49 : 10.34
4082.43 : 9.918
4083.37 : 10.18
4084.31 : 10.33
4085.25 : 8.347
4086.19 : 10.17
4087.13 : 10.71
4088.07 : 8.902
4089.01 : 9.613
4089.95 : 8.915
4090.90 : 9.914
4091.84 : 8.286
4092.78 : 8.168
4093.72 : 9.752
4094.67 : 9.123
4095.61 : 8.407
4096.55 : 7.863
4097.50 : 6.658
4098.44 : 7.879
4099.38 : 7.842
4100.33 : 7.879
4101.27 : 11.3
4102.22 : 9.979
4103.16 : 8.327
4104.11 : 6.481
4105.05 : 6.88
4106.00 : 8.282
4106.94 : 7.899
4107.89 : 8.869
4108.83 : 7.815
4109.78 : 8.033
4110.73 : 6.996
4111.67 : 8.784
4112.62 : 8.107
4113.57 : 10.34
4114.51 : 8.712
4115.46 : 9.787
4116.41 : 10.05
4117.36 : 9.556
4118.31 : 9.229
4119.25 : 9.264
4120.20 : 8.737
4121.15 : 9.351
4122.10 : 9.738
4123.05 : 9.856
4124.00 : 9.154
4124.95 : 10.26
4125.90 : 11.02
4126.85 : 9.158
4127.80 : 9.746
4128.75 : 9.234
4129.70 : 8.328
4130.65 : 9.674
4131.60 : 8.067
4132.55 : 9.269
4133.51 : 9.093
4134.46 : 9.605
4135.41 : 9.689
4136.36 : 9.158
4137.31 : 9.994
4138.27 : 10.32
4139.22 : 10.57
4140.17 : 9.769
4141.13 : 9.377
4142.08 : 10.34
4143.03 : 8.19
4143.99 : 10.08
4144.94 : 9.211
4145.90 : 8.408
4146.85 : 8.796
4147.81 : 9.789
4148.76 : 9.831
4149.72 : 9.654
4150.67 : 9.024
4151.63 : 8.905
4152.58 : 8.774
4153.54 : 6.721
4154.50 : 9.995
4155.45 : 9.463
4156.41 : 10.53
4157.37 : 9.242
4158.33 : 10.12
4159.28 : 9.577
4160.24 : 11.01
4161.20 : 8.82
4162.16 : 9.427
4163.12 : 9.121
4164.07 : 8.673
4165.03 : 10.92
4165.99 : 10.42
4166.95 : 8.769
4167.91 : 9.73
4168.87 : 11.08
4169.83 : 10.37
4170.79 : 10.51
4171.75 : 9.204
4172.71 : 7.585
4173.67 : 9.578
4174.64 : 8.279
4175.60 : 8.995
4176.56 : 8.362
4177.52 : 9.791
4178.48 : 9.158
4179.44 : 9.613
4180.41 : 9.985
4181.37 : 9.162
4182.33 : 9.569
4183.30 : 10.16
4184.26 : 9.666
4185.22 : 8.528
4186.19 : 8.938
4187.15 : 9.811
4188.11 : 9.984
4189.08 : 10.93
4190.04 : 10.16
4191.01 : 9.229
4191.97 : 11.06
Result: 2.87 Angstrom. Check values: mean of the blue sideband 9.64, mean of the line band 8.82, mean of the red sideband 9.38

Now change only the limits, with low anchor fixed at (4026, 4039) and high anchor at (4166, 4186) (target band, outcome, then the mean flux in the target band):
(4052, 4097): 1.8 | 9.45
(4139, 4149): 0.1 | 9.45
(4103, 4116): 1.9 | 8.24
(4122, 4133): 0.2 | 9.45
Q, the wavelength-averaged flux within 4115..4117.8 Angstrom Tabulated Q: 9.79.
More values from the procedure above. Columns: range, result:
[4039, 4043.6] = 10.3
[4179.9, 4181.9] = 9.56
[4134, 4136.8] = 9.5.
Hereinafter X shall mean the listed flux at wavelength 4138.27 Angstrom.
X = 10.32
